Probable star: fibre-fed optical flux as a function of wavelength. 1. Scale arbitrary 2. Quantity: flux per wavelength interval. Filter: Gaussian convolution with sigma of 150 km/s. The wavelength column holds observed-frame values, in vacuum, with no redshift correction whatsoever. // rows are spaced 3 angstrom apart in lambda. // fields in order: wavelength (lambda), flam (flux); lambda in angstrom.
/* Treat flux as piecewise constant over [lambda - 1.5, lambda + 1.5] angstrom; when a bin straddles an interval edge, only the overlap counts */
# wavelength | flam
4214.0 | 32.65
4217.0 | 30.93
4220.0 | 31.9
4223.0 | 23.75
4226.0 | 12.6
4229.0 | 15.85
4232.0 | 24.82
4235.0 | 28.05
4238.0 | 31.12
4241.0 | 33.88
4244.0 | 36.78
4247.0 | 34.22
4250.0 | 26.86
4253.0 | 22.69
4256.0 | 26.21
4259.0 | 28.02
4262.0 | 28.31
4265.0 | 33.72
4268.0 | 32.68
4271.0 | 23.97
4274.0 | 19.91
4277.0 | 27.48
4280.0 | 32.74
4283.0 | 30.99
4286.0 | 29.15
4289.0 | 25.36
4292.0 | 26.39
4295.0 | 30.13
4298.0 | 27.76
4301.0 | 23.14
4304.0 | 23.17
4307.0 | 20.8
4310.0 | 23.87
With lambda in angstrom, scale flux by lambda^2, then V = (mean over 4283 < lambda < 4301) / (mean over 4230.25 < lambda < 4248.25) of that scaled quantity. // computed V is 0.9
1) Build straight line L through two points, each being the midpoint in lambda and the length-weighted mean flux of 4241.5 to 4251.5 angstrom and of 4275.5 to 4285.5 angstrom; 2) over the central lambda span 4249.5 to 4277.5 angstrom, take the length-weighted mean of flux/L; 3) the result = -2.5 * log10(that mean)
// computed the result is 0.17 mag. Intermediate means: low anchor 32.7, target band 27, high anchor 30.3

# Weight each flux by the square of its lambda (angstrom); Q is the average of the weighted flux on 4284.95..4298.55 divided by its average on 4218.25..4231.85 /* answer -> 1.3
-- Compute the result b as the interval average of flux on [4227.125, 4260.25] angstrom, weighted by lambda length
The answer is 27.9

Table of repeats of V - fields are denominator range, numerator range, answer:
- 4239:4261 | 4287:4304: 0.90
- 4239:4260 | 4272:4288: 0.95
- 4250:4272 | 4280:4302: 1.02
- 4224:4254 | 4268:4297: 1.06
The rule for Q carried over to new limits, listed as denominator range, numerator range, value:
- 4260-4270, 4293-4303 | 0.88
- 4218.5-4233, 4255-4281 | 1.32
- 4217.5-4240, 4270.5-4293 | 1.13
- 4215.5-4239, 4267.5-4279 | 1.06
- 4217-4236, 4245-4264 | 1.22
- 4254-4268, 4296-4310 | 0.84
